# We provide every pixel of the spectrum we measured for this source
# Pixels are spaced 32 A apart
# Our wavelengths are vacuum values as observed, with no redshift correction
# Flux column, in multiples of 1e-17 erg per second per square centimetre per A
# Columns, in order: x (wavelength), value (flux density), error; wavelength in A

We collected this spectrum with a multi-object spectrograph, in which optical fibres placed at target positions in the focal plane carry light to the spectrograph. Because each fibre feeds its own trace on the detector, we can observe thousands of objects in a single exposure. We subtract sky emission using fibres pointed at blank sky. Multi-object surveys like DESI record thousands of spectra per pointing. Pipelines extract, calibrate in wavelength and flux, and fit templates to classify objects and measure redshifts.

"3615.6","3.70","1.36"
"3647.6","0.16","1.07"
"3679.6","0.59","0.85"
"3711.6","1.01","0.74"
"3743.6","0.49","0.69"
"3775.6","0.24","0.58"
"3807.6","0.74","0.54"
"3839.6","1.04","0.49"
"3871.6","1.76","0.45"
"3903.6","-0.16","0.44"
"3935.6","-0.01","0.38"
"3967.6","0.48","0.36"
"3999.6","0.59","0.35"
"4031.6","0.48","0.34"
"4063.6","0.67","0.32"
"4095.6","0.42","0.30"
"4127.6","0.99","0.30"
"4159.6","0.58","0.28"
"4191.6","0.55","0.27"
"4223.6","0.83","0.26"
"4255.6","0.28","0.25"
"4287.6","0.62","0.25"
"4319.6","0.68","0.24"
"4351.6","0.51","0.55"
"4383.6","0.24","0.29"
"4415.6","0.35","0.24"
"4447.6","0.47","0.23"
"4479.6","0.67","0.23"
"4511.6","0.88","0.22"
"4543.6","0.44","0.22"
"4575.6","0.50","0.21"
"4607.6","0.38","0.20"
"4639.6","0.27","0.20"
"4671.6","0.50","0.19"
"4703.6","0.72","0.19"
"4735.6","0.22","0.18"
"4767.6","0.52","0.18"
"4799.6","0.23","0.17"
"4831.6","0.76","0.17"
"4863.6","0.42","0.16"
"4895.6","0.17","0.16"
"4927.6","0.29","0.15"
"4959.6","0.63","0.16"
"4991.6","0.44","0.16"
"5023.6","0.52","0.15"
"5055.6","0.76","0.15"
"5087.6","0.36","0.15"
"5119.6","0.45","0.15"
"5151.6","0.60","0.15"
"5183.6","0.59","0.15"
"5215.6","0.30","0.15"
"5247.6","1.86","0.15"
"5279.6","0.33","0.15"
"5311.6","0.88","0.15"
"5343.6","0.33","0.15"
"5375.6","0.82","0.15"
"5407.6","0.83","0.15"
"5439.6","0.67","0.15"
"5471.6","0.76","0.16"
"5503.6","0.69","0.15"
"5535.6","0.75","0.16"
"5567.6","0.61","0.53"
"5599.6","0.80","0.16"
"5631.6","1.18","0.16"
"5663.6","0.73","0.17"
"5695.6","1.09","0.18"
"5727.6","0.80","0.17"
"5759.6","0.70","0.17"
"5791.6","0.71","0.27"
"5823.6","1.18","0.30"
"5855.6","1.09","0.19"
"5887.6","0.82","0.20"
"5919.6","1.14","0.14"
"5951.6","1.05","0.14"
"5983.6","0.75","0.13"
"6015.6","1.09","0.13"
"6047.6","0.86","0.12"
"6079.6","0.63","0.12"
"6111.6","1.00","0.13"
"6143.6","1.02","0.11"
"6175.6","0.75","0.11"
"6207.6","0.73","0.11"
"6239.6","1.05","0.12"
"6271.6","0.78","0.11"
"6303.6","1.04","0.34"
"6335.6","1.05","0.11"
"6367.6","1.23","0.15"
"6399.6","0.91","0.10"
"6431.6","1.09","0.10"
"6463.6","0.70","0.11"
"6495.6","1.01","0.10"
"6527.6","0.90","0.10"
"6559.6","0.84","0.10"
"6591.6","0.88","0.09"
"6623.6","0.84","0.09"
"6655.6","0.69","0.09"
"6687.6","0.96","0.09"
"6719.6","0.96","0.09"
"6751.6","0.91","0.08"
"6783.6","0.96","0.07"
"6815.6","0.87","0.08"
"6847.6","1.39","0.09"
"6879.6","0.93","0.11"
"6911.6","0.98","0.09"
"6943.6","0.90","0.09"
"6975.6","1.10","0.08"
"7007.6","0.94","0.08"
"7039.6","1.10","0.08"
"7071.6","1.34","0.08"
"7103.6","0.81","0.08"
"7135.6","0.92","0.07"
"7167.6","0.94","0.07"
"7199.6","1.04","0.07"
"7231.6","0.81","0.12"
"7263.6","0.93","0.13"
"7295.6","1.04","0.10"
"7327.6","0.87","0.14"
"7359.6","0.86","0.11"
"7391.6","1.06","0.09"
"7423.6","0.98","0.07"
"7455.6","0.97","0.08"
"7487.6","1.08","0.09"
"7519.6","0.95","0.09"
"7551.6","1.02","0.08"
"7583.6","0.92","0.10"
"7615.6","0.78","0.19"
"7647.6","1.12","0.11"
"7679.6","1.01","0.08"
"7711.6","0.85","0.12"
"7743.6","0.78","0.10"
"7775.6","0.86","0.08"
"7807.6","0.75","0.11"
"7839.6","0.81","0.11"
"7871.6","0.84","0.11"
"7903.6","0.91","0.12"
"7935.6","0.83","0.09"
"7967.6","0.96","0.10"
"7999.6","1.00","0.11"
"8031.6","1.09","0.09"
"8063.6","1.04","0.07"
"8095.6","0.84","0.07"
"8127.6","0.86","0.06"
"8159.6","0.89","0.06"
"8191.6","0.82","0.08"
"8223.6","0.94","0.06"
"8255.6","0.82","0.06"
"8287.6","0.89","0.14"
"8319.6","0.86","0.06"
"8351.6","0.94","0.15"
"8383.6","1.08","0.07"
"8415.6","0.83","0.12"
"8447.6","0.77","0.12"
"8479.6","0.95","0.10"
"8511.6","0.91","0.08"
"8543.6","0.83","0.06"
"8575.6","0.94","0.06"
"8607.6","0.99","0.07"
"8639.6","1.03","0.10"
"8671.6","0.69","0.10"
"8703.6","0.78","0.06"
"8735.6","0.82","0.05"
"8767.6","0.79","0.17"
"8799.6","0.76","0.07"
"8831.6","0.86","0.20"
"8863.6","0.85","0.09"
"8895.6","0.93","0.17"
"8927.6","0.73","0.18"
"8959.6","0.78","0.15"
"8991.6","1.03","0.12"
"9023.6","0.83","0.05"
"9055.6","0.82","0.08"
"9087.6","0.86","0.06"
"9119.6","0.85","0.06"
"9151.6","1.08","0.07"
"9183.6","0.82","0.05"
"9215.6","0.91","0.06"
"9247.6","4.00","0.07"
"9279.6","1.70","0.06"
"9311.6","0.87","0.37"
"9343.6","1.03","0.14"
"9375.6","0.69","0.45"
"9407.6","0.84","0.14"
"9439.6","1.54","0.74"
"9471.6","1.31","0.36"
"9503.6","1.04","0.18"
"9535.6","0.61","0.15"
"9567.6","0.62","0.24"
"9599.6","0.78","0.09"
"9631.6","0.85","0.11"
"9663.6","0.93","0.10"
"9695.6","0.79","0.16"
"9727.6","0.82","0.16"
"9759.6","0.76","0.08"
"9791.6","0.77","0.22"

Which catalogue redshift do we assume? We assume 0.41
